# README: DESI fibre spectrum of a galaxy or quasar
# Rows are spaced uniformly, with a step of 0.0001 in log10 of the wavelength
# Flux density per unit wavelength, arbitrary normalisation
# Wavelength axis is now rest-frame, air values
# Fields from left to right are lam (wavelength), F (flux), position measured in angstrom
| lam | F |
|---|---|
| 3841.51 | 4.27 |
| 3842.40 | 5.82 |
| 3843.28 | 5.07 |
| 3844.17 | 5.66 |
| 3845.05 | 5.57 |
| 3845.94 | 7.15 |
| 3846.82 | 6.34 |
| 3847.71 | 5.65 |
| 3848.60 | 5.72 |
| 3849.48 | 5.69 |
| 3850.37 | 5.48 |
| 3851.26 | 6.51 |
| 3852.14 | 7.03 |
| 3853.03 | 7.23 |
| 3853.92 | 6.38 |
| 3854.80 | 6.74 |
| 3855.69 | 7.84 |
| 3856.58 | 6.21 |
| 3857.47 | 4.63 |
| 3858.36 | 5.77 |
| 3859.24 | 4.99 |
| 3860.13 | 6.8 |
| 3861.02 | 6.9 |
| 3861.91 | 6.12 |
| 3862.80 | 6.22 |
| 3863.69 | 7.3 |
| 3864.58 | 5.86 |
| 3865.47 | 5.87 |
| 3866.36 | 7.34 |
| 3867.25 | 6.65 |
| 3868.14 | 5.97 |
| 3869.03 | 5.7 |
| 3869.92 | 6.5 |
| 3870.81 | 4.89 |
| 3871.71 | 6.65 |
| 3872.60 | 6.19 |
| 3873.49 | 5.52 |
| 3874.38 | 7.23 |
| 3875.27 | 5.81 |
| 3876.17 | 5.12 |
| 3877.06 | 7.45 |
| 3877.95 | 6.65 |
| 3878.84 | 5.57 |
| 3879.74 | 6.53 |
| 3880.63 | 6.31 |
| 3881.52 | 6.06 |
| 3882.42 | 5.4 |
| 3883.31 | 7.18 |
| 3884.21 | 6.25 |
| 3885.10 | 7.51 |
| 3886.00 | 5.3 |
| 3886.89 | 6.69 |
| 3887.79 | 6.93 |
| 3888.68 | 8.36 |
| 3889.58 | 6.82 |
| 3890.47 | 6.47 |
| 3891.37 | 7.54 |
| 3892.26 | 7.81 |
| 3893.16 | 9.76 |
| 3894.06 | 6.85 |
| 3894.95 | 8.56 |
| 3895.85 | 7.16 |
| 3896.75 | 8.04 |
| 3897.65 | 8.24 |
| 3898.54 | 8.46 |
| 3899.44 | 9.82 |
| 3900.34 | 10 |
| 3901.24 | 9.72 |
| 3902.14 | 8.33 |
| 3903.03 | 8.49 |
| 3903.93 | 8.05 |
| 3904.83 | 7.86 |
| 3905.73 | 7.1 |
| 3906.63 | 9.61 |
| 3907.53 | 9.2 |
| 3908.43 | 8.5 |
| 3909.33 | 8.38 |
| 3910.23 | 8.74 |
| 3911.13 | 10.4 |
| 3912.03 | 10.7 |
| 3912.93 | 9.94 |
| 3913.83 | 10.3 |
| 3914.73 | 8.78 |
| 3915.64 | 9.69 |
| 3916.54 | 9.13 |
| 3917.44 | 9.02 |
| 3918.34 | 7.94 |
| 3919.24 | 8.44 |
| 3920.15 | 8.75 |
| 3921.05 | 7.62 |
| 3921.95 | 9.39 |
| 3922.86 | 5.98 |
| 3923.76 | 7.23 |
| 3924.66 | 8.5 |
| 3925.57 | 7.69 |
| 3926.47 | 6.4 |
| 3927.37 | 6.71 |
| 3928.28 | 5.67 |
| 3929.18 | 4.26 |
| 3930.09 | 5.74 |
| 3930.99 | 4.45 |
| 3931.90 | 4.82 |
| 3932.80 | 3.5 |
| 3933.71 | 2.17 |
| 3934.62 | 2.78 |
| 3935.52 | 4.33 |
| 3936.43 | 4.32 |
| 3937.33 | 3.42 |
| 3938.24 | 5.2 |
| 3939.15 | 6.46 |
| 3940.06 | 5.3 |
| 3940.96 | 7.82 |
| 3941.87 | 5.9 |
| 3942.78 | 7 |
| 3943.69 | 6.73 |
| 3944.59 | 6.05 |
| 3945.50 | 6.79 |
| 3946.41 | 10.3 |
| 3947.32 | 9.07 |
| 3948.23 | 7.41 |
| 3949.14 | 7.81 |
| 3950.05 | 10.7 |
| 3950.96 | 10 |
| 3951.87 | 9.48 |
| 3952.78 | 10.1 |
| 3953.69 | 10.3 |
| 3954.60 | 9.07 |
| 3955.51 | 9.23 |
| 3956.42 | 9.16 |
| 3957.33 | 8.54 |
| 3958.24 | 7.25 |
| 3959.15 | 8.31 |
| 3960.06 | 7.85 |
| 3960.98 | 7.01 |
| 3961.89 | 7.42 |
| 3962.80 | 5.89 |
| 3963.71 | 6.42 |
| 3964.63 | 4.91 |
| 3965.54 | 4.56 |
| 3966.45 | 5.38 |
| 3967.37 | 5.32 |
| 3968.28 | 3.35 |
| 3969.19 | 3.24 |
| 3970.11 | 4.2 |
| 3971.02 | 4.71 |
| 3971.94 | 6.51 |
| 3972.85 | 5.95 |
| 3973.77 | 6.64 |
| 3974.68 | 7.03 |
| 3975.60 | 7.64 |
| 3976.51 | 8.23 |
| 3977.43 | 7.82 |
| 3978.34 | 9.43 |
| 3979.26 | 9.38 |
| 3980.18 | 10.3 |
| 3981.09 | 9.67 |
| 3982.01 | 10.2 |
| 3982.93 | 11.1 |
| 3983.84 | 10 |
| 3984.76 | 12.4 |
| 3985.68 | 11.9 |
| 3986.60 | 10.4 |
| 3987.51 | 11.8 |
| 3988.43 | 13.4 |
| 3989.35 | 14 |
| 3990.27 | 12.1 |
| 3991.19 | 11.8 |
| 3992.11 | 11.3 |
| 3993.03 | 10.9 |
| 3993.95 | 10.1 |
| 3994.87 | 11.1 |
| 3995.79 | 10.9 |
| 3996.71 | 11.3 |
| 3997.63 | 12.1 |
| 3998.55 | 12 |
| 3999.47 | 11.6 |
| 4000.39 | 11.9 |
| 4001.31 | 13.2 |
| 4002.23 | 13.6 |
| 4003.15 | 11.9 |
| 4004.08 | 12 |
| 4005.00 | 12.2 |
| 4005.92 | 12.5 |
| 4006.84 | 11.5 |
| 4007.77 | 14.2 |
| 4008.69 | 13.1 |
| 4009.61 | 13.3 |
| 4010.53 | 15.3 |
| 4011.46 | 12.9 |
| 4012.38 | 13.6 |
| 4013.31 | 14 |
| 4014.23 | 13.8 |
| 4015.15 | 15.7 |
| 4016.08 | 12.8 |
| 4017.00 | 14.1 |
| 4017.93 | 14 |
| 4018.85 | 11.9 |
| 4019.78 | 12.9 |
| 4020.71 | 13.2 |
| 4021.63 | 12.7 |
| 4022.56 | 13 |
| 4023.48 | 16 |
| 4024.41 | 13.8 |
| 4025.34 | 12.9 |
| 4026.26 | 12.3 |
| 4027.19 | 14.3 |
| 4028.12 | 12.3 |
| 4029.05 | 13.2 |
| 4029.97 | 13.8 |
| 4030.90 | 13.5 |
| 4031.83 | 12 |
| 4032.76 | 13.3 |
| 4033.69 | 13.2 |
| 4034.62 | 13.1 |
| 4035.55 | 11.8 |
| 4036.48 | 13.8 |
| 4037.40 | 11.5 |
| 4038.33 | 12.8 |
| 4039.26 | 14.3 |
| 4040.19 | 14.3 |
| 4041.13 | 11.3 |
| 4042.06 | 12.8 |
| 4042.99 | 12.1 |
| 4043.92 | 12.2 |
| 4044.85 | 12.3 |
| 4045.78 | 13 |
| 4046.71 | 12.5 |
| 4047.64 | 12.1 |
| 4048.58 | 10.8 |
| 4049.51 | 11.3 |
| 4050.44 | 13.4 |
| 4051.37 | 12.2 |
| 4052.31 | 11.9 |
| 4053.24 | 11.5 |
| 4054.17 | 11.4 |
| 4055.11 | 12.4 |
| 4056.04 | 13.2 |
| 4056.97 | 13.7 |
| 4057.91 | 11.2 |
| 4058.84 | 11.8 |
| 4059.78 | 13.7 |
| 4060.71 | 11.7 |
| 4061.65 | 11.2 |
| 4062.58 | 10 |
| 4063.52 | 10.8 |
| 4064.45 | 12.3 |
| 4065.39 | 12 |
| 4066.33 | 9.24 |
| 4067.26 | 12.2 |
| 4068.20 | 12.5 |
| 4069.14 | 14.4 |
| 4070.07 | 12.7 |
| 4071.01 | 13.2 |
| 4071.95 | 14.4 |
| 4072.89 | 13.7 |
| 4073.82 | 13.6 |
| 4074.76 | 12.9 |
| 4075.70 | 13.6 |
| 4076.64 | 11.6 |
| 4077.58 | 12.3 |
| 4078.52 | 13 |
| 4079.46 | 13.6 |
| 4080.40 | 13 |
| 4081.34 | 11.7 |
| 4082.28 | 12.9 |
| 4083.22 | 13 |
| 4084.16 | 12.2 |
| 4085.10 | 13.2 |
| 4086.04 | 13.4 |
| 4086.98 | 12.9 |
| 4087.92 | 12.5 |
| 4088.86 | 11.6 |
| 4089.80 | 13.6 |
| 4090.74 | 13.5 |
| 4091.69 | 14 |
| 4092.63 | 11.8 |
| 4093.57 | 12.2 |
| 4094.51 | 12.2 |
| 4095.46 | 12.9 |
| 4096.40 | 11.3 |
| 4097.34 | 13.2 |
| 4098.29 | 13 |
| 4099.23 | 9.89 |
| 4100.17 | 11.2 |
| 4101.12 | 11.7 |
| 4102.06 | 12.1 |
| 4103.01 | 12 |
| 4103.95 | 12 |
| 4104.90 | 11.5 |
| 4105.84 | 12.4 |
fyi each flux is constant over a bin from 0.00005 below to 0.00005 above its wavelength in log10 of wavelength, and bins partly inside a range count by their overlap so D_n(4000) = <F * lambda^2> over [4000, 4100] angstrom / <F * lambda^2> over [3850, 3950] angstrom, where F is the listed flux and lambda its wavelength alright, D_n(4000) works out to 2.0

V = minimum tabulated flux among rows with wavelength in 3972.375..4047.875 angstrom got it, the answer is 5.95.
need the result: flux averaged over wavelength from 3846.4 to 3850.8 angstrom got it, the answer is 5.77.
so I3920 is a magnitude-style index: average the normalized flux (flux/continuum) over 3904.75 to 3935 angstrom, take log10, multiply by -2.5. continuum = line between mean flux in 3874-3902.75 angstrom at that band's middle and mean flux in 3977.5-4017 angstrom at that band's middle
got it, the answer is 0.14 mag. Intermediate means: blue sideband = 7.32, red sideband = 12.1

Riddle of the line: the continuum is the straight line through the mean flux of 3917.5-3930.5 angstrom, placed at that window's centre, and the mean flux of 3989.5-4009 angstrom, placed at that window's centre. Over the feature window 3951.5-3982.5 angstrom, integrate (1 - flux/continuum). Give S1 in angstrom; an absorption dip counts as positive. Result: 7.9 angstrom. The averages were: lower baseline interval 7.22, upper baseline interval 12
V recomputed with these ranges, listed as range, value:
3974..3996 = 7.03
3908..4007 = 2.17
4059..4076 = 9.24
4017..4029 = 11.9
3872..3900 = 5.12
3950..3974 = 3.24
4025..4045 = 11.3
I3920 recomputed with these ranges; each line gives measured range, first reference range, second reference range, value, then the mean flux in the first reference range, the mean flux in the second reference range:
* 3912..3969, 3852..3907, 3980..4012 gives 0.32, 6.97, 12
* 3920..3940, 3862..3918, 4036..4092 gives 0.46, 7.55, 12.5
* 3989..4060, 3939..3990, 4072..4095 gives -0.21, 8.11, 12.9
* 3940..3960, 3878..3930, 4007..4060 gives 0.16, 7.87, 13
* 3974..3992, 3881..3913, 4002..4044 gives 0.11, 8.04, 13.2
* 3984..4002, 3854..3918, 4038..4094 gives -0.13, 7.39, 12.5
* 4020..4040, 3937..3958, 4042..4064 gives -0.18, 7.93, 12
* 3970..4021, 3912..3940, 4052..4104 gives -0.21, 6.67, 12.4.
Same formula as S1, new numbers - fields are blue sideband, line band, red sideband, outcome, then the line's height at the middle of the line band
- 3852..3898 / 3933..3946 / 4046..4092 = 5.0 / 8.57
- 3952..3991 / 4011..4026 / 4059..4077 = -4.7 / 10.3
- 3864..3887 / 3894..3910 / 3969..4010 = -2.8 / 7.23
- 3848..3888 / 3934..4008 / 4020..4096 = 8.2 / 9.74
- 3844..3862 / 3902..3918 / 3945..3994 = -3.6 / 7.37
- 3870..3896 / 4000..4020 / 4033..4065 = -4.1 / 11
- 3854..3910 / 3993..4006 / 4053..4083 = -1.7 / 10.5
